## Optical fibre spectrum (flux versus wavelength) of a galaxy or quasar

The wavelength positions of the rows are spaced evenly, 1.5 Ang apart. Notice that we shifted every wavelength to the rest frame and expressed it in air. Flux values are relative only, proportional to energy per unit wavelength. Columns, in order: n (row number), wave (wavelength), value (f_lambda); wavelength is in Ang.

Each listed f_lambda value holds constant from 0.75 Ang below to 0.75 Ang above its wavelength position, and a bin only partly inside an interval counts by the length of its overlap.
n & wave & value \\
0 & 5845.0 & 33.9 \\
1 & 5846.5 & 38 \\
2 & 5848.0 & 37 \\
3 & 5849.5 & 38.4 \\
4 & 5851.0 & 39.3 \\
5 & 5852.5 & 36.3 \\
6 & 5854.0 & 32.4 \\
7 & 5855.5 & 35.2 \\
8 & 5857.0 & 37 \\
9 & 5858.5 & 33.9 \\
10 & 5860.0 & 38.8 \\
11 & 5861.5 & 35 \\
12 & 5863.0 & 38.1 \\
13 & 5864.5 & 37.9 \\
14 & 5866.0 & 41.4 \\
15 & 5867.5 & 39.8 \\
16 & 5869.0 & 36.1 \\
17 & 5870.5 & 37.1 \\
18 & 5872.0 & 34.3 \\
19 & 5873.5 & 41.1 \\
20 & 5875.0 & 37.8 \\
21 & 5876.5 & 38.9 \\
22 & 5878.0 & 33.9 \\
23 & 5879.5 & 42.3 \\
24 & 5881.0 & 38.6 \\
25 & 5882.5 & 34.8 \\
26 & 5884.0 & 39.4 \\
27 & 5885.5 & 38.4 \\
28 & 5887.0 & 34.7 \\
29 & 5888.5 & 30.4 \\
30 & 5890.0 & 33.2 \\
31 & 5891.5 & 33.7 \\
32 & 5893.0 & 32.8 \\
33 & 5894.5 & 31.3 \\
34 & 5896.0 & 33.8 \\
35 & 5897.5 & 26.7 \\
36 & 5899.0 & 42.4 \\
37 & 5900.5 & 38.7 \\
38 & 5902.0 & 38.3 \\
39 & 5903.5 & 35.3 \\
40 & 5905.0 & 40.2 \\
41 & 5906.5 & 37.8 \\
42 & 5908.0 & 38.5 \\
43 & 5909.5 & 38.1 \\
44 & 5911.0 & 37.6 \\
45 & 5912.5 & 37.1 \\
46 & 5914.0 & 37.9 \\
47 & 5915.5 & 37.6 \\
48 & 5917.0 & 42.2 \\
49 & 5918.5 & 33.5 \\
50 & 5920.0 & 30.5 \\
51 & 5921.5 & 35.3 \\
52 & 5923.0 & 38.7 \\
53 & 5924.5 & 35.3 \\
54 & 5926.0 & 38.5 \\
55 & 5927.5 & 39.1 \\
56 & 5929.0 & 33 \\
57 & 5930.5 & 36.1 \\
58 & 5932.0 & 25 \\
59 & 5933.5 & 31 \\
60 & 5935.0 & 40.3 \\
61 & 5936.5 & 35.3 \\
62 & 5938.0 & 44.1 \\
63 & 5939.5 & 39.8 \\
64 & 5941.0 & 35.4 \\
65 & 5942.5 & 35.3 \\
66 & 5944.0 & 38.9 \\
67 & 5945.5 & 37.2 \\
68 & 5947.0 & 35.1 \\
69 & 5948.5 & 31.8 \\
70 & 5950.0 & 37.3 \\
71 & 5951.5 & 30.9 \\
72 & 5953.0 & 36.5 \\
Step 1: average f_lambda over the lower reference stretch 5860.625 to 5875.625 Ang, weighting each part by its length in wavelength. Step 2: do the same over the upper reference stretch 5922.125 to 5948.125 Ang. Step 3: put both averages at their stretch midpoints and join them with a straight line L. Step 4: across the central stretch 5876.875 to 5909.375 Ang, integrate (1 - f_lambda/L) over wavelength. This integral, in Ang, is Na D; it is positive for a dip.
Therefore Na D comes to 1.08 Ang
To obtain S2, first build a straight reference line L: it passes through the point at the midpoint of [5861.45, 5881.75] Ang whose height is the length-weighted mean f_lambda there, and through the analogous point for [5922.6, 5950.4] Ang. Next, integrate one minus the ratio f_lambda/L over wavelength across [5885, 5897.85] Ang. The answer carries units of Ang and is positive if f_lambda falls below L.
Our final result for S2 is 1.6 Ang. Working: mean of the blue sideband 38.1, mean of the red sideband 36.1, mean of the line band 32.9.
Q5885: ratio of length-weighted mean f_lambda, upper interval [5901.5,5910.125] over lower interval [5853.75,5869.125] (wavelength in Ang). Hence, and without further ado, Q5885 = 1.03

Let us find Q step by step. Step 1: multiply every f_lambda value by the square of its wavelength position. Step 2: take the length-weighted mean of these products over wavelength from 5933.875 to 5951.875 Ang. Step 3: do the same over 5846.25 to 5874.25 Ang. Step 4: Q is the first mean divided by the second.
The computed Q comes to 1.02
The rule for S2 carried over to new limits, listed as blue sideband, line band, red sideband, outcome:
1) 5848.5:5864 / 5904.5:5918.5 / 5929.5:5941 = -0.86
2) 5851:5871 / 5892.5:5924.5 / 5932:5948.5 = 0.21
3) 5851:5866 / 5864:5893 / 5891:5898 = -2.60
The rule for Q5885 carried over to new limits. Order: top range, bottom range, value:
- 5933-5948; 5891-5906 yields 1.05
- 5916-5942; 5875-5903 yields 1.01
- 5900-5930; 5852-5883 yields 1.00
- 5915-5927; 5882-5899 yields 1.08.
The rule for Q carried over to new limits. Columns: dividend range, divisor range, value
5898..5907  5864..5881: 1.02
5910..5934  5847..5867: 0.98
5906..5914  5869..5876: 1.02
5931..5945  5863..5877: 0.97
